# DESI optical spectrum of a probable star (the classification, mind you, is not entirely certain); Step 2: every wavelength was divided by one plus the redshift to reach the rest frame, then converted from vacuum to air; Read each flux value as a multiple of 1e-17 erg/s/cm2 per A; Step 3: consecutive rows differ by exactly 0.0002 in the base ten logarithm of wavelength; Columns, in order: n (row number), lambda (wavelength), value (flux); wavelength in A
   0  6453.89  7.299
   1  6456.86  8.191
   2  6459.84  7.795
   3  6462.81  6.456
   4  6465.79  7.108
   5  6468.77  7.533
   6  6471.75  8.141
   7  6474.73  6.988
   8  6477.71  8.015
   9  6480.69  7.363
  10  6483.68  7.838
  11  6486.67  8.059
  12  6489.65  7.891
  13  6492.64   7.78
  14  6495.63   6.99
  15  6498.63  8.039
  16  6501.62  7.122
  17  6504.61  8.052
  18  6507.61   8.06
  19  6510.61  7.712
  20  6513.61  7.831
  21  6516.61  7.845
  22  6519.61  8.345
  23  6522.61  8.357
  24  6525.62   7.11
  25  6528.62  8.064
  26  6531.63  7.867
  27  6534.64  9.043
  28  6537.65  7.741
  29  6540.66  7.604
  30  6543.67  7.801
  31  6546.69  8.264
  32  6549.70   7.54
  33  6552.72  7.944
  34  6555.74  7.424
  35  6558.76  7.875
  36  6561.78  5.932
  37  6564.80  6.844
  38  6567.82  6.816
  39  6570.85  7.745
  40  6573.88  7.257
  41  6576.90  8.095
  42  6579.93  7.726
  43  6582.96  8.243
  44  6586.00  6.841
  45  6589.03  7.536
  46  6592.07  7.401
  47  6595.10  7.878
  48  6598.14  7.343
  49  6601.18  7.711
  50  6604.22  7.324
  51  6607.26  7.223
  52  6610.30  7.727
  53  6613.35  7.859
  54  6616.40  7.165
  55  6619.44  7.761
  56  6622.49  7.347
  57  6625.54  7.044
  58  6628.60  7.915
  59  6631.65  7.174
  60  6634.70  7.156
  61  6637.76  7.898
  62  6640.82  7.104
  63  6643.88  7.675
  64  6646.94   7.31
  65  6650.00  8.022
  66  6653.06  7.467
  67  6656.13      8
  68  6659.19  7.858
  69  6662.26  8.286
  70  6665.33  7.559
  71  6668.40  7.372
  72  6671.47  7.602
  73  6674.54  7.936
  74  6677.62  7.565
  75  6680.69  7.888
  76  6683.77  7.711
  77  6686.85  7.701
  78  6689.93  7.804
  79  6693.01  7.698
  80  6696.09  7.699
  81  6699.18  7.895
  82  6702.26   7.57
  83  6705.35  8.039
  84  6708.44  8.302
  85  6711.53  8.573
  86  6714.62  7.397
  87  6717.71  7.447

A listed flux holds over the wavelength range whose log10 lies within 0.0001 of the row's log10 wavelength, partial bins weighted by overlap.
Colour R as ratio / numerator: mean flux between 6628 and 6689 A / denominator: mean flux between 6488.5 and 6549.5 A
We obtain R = 1.0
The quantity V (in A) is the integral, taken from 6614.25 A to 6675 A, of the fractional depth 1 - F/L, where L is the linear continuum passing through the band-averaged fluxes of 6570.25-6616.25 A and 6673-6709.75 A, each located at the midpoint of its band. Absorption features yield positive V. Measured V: 1.0 A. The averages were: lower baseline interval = 7.58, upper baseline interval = 7.81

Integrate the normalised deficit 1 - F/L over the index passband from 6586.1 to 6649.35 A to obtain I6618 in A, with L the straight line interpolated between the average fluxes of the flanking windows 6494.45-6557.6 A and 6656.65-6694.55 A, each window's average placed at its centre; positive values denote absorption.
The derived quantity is 2.6 A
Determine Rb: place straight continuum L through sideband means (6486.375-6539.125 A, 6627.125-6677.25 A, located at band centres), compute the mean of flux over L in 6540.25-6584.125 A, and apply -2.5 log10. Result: 0.04 mag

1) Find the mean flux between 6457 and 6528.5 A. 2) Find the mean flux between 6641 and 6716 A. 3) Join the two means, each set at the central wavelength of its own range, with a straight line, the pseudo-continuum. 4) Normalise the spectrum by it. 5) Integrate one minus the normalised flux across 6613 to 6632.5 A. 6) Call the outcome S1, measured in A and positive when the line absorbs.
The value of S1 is 0.8 A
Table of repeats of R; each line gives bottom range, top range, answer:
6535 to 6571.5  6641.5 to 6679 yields 1.03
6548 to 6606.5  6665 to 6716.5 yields 1.05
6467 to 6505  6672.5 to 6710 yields 1.02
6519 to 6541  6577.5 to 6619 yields 0.94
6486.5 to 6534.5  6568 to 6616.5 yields 0.96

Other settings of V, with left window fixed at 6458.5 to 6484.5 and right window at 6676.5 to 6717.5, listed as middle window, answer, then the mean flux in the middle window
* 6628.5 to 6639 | 0.3 A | 7.48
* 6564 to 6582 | 0.4 A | 7.46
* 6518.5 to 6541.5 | -1.4 A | 8.02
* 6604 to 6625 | 0.6 A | 7.48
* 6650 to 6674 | 0.0 A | 7.76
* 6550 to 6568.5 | 1.0 A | 7.18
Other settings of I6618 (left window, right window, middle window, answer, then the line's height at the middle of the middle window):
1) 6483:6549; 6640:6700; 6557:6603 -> 2.3 A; 7.81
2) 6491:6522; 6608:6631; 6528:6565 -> 0.0 A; 7.7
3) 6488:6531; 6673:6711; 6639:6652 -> 0.5 A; 7.83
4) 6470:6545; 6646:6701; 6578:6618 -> 1.2 A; 7.78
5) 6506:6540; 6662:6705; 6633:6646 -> 0.6 A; 7.8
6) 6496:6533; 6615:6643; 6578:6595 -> -0.1 A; 7.57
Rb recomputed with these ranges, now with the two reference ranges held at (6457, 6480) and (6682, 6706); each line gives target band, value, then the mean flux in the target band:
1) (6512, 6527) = -0.05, 7.9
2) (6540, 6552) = -0.04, 7.83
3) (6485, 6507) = -0.03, 7.72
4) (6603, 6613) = 0.02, 7.48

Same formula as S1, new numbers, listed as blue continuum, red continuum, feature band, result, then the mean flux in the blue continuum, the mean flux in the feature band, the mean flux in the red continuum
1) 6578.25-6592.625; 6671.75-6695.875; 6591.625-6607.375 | 0.2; 7.56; 7.51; 7.75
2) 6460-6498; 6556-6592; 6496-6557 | -3.5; 7.54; 7.87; 7.36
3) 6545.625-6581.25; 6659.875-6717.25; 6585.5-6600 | 0.2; 7.45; 7.45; 7.81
